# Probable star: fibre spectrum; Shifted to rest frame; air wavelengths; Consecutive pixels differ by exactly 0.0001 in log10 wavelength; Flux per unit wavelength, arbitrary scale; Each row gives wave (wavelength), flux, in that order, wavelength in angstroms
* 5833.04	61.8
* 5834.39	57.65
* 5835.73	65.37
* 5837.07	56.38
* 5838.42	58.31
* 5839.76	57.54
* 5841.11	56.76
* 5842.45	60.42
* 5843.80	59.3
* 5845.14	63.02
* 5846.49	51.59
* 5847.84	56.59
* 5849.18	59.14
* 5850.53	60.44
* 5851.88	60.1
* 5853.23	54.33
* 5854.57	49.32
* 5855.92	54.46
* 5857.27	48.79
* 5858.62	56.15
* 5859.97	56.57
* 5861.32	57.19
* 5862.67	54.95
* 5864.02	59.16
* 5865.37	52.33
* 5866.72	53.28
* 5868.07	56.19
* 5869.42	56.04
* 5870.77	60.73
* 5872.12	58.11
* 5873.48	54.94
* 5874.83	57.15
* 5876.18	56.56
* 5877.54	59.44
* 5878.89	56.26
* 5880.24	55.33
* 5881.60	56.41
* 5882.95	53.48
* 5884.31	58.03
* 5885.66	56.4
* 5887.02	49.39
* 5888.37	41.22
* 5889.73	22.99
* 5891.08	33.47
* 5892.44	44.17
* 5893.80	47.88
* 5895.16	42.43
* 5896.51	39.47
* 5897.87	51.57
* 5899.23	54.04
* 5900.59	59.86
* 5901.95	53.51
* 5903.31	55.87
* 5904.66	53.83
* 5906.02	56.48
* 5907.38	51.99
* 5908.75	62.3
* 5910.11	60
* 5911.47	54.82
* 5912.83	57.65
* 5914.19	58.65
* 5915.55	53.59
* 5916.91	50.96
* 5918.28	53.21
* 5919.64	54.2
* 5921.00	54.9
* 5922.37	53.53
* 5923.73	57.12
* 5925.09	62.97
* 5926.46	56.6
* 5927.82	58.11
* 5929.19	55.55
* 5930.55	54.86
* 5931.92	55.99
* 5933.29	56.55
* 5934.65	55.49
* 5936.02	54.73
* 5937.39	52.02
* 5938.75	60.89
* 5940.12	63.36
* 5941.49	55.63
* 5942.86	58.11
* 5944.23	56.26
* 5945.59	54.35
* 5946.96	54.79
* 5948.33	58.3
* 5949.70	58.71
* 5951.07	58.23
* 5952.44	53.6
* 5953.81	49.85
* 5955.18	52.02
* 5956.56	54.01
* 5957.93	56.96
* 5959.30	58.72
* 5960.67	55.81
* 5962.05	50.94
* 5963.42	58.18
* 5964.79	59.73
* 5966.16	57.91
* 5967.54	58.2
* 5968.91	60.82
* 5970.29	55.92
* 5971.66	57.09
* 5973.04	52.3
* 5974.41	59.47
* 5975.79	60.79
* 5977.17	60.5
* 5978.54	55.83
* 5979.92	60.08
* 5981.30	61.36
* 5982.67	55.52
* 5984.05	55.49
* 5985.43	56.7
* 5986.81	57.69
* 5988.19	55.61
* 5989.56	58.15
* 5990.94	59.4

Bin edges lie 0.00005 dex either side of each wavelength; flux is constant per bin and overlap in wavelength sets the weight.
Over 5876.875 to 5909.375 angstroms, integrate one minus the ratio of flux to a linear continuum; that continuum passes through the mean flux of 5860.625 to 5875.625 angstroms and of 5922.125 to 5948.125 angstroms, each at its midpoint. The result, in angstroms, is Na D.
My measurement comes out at 3.4 angstroms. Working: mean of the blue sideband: 56.4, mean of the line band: 50.6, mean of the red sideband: 56.8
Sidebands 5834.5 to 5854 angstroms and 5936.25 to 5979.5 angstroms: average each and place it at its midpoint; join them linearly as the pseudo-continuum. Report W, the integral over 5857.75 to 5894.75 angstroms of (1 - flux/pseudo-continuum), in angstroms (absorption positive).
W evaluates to 3.42 angstroms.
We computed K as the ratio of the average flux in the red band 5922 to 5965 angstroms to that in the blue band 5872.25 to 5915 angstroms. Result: 1.08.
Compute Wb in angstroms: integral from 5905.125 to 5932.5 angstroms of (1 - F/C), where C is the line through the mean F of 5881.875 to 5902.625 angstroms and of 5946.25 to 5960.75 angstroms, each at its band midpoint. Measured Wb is -2.8 angstroms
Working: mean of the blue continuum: 47.4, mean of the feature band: 56.1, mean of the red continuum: 55.5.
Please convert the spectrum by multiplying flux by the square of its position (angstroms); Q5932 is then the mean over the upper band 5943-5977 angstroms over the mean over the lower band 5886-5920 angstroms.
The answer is 1.1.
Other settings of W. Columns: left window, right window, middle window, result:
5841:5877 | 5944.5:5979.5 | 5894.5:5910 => 0.9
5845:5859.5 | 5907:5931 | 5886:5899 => 3.2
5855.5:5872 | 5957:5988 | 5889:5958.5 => 3.4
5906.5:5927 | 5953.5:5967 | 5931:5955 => -0.2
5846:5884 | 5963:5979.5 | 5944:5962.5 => 0.8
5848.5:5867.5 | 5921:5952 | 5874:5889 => 0.4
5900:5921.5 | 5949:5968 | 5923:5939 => -0.2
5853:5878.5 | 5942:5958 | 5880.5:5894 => 2.2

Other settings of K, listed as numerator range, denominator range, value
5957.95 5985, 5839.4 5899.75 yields 1.08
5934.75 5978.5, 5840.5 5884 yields 1.01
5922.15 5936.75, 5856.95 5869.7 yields 1.02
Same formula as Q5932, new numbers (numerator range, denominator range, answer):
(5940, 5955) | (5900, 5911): 1.00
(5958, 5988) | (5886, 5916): 1.17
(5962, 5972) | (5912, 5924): 1.07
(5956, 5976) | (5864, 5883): 1.04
